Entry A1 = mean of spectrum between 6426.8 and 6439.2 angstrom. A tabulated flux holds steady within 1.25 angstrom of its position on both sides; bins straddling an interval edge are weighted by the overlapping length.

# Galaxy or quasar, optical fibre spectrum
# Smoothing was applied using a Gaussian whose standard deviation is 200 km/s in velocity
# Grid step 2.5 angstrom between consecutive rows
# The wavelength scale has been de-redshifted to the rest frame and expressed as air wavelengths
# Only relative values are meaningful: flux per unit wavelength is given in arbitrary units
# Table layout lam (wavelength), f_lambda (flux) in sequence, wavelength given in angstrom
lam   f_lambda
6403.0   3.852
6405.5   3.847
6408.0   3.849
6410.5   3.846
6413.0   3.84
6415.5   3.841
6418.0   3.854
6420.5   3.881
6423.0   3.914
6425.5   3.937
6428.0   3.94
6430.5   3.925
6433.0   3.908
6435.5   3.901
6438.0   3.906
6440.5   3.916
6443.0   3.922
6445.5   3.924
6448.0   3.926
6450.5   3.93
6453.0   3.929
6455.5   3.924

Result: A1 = 3.92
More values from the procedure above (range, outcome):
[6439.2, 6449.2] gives 3.92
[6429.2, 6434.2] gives 3.92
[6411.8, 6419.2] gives 3.84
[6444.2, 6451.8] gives 3.93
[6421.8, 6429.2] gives 3.93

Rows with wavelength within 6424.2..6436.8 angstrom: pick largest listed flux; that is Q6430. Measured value 3.94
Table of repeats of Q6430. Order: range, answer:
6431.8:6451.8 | 3.93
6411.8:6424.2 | 3.914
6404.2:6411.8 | 3.849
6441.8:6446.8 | 3.924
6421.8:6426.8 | 3.937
